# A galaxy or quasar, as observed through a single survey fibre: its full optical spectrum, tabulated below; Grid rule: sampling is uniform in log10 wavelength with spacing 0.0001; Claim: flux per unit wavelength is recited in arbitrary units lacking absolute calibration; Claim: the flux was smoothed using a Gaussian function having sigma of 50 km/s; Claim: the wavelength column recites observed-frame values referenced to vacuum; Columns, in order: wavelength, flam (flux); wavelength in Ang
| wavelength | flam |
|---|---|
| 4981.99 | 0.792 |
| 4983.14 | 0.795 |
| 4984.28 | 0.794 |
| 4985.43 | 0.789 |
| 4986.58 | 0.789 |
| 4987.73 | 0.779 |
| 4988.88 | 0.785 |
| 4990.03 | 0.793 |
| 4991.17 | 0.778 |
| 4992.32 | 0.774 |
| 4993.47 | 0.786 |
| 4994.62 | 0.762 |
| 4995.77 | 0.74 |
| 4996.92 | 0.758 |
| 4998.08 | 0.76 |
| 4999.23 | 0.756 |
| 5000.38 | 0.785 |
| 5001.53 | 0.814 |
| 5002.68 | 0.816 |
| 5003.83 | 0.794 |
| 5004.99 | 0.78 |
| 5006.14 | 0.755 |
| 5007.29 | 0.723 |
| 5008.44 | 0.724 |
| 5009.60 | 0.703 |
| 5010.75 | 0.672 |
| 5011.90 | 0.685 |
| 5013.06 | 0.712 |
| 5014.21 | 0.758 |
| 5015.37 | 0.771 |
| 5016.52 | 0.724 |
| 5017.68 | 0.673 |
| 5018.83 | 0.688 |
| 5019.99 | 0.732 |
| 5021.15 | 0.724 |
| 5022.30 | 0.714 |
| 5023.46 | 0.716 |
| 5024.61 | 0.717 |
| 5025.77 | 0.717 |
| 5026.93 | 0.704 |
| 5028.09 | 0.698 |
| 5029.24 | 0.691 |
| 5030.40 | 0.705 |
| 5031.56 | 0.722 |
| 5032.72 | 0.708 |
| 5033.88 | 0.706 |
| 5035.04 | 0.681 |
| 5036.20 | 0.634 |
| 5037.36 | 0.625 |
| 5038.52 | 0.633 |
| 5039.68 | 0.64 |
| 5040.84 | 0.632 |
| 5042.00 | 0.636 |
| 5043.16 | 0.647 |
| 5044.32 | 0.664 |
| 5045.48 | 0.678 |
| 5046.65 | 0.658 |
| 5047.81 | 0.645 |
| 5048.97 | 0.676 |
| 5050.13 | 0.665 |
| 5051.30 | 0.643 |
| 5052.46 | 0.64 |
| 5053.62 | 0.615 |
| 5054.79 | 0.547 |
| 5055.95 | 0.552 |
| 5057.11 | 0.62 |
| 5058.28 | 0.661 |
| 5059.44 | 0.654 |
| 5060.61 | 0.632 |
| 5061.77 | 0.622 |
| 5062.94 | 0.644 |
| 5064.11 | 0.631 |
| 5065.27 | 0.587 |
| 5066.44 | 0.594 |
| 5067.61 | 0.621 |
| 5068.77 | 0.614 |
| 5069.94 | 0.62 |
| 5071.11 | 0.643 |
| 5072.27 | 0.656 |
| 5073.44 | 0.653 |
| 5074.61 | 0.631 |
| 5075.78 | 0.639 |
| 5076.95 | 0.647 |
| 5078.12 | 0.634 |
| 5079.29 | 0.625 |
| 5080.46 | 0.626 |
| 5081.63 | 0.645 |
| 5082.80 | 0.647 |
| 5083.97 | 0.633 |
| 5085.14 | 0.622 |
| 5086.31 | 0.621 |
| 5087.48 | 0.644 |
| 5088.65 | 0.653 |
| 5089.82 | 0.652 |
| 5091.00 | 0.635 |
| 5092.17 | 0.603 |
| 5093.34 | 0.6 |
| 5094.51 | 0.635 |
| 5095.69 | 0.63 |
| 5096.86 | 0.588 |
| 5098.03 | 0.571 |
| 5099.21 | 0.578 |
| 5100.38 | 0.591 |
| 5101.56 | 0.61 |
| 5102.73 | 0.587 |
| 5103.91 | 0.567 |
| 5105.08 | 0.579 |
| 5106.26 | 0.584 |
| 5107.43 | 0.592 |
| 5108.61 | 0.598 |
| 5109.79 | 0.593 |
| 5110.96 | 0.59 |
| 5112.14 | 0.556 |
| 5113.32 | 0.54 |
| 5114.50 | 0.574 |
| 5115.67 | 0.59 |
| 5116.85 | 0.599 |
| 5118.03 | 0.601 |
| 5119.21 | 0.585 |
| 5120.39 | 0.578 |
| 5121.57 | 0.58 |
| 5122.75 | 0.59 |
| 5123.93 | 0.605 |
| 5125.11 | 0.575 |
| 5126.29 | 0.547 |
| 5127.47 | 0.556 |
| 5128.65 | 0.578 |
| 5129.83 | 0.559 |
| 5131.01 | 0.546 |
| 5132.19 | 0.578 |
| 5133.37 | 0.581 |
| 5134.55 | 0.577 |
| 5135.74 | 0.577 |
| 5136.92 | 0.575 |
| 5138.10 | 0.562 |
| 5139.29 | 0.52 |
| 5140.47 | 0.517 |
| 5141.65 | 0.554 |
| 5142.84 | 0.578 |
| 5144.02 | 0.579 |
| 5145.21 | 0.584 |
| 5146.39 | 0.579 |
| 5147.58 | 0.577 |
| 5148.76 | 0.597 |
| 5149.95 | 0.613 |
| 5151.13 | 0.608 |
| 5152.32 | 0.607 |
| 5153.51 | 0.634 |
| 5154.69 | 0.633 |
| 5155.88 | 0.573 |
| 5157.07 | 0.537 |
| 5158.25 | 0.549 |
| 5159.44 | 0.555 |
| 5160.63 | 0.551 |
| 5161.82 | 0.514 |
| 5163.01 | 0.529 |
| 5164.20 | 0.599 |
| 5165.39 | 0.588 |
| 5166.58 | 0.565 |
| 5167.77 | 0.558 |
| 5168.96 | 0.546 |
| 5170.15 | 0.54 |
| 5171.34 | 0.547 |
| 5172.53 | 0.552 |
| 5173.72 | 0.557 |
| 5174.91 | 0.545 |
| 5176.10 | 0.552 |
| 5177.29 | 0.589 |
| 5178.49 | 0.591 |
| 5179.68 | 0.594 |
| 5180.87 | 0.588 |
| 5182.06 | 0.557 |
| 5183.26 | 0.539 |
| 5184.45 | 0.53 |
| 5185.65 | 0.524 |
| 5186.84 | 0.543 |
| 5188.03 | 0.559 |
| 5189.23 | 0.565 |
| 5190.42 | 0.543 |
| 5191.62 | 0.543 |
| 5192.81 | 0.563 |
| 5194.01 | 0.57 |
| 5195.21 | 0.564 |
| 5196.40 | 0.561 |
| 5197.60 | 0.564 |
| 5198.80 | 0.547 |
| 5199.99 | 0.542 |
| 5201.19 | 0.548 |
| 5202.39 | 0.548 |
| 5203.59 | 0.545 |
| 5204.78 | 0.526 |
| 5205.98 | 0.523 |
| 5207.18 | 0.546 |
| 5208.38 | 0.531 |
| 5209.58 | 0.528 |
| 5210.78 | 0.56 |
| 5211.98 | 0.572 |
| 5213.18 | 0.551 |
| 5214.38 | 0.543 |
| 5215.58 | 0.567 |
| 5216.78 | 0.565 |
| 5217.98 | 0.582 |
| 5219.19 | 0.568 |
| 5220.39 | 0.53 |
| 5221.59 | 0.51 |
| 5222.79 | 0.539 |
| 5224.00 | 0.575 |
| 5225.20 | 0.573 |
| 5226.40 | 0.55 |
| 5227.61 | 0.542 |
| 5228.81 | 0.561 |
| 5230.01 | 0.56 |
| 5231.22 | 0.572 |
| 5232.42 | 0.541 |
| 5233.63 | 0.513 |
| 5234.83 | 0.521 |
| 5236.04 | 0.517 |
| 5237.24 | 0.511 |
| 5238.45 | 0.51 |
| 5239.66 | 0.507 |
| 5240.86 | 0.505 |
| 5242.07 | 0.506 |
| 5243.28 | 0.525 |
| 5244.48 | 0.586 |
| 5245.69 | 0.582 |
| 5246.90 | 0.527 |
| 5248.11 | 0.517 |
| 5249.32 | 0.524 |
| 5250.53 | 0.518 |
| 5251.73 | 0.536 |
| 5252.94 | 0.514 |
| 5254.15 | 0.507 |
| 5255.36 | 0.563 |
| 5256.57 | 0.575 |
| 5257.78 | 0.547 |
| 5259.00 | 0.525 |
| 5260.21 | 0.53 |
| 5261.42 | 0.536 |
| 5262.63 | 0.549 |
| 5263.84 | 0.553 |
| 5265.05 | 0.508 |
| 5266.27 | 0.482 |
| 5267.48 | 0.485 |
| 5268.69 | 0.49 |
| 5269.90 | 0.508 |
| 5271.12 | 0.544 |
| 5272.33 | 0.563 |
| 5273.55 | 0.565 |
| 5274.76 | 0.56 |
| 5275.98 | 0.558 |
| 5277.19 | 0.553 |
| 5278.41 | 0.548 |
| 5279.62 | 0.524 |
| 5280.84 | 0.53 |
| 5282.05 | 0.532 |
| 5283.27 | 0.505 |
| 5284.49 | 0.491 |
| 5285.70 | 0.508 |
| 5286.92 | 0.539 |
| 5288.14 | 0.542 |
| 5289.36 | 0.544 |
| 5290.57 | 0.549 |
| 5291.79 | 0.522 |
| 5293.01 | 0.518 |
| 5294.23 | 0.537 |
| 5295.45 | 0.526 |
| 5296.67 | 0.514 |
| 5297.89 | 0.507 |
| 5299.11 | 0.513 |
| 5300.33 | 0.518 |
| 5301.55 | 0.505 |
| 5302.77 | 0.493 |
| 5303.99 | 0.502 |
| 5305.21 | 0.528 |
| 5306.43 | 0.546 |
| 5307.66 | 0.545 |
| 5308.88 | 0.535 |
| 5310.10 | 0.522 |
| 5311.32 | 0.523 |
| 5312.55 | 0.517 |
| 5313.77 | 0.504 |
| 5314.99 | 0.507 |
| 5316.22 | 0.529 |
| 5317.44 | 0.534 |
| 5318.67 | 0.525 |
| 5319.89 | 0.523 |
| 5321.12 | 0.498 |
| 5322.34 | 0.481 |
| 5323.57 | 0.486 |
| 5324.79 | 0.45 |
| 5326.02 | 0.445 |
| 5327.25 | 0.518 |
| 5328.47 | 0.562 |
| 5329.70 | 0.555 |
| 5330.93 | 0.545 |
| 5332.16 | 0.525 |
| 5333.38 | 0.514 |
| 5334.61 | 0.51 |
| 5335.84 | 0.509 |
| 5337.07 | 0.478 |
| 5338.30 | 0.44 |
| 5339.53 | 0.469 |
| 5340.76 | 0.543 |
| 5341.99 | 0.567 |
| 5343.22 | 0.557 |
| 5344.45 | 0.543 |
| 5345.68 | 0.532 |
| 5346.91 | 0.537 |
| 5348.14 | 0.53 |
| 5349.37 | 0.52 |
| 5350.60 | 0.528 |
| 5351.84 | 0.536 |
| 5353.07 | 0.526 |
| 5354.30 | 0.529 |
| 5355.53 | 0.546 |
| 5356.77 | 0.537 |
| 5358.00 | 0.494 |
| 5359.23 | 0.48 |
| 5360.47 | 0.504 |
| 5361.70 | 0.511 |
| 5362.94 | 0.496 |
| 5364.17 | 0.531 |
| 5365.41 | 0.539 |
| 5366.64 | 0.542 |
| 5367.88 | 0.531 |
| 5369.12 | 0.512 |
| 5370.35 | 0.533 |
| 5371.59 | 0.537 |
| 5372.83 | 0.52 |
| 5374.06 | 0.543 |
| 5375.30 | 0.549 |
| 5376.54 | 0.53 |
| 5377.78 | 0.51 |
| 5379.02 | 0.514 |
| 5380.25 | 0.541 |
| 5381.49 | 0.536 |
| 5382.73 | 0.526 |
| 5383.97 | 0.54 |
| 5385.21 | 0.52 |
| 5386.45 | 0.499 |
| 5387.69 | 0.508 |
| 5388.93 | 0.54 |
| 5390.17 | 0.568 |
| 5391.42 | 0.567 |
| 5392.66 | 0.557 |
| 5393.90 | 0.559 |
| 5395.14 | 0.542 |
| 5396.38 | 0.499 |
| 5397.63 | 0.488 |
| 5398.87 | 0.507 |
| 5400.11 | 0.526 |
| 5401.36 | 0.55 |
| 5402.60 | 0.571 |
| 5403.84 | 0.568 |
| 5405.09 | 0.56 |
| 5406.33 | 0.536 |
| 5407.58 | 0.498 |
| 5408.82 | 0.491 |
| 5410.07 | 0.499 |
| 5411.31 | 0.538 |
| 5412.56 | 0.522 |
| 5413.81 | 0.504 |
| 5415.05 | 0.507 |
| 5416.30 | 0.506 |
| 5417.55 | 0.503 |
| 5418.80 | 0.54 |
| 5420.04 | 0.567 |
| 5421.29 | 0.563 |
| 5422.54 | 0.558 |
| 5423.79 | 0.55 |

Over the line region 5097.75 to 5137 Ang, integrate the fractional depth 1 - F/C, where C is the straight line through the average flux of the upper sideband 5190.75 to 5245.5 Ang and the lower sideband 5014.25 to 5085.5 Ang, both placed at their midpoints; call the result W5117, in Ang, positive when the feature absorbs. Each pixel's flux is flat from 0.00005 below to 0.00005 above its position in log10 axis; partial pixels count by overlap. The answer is 2.1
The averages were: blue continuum 0.657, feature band 0.579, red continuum 0.545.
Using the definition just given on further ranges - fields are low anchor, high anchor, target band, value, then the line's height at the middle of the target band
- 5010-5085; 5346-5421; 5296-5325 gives 2.23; 0.556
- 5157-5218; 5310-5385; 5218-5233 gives -0.20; 0.546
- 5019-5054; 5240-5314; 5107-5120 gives 0.94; 0.629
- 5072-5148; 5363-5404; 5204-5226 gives 0.82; 0.571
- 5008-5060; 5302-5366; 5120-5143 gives 2.13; 0.624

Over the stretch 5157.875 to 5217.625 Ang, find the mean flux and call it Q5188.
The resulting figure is 0.554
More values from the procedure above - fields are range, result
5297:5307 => 0.514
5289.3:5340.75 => 0.514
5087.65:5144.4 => 0.584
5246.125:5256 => 0.527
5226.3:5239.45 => 0.535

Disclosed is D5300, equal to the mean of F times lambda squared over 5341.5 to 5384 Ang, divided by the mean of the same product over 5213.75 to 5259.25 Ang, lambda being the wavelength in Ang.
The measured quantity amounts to 1.0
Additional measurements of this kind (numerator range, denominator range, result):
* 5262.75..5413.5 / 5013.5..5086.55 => 0.89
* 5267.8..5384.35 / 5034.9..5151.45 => 0.94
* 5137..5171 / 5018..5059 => 0.89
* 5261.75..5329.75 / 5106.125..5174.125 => 0.97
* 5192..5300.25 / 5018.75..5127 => 0.91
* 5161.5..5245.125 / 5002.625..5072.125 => 0.87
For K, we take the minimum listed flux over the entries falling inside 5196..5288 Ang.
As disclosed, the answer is 0.482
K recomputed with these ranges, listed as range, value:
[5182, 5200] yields 0.524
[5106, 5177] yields 0.514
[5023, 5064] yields 0.547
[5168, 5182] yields 0.54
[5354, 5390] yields 0.48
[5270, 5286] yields 0.491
